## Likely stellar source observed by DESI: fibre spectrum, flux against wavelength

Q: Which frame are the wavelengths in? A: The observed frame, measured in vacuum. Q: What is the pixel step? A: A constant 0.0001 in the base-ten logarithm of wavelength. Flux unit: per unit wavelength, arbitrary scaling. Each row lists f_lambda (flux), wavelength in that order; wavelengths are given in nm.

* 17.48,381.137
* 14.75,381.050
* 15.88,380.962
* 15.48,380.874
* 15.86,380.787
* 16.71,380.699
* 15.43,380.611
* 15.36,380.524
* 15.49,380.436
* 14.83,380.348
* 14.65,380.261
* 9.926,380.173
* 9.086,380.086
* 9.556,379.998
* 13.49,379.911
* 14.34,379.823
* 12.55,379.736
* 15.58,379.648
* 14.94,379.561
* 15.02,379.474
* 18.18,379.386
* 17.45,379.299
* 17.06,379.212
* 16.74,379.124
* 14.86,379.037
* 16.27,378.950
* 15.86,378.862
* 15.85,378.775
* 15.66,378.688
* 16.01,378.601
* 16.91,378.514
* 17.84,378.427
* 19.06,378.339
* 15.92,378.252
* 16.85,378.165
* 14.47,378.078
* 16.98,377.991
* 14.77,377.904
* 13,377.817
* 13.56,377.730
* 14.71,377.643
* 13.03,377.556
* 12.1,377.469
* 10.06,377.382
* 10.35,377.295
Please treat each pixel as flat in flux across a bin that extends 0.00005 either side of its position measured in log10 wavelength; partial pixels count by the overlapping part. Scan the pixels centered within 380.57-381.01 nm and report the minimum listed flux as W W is 15.43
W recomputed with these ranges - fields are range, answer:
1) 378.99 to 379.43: 14.86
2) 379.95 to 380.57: 9.086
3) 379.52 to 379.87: 12.55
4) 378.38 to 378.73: 15.66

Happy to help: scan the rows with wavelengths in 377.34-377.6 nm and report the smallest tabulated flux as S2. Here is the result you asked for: 10.06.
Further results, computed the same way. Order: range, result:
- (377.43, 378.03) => 12.1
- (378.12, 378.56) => 15.92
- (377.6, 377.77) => 13.56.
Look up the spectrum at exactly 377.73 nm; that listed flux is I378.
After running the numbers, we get 13.56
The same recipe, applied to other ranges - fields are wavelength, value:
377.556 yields 13.03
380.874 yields 15.48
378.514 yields 16.91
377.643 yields 14.71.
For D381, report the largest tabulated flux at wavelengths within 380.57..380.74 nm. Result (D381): 16.71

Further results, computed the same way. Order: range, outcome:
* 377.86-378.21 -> 16.98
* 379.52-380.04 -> 15.58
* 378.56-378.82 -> 16.01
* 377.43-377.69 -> 14.71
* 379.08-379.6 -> 18.18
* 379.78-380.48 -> 15.49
